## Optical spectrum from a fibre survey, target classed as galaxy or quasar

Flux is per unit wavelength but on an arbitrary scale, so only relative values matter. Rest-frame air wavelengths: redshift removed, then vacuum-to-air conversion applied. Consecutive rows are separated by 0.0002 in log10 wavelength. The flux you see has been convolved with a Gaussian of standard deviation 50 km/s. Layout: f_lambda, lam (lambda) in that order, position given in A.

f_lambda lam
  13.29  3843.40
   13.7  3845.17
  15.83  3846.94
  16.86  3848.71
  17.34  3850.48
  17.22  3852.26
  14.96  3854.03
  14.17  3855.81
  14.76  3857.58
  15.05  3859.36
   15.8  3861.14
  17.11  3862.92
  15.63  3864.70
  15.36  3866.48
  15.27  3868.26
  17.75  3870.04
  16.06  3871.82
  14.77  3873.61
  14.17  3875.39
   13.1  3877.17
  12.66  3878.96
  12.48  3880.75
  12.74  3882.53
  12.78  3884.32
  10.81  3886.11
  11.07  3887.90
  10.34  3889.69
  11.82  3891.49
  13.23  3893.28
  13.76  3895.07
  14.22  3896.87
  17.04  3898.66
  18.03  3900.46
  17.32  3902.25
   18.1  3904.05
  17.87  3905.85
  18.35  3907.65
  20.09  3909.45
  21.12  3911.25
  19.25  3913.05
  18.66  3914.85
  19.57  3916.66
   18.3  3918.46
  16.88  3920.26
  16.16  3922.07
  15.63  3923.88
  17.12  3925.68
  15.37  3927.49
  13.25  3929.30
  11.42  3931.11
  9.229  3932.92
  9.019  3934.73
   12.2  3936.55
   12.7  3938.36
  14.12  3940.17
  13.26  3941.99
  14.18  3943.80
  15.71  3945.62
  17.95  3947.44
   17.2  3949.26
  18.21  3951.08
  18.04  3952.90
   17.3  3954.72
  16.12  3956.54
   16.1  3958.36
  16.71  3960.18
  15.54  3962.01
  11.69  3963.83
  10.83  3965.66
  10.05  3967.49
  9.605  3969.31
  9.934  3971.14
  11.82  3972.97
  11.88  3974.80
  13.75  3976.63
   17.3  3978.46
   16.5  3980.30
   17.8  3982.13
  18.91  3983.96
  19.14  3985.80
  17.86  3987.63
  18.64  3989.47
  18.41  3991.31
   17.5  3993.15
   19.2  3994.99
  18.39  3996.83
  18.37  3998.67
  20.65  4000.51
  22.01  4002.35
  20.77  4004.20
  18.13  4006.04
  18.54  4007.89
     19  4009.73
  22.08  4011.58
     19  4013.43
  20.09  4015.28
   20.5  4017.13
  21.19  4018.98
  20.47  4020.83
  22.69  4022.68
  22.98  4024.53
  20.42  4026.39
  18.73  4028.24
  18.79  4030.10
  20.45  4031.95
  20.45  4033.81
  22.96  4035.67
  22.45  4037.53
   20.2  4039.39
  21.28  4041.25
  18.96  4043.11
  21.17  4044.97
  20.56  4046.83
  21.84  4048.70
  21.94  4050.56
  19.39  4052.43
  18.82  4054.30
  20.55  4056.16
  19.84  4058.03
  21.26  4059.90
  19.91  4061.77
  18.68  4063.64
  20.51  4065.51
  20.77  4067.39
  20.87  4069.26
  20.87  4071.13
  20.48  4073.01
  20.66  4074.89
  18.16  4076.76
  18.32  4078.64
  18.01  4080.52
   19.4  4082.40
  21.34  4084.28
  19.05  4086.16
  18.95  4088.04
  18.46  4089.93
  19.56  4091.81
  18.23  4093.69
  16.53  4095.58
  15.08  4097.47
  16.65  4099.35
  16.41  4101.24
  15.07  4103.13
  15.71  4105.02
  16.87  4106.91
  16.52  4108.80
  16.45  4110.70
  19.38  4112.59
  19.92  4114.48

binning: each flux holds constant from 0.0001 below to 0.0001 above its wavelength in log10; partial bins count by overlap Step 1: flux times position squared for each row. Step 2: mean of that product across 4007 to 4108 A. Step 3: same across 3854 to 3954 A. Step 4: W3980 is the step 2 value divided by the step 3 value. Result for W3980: 1.4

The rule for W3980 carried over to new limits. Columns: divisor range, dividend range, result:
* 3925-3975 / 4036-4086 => 1.55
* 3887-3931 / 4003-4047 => 1.34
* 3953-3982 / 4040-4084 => 1.52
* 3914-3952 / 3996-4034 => 1.40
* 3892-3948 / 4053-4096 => 1.34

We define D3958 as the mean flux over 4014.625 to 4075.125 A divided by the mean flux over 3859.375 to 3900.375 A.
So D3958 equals 1.46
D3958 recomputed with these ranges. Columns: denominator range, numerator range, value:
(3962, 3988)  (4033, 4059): 1.48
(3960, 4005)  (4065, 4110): 1.14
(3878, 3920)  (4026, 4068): 1.30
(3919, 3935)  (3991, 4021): 1.40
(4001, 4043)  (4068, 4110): 0.89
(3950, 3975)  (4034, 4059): 1.49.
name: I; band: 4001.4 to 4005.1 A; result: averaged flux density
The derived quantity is 21.4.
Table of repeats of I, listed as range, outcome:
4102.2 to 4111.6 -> 16.1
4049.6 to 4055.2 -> 20.1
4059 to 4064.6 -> 20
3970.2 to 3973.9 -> 10.9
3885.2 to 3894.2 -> 11.5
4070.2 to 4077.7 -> 20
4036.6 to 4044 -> 20.7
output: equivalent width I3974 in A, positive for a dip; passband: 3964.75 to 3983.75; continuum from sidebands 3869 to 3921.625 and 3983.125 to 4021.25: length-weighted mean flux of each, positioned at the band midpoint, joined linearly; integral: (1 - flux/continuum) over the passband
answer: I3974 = 5.5 A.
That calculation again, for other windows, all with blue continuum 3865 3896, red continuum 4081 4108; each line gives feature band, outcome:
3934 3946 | 1.37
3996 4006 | -2.56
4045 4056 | -2.47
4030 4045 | -3.88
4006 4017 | -2.48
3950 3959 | -1.37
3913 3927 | -3.25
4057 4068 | -2.01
